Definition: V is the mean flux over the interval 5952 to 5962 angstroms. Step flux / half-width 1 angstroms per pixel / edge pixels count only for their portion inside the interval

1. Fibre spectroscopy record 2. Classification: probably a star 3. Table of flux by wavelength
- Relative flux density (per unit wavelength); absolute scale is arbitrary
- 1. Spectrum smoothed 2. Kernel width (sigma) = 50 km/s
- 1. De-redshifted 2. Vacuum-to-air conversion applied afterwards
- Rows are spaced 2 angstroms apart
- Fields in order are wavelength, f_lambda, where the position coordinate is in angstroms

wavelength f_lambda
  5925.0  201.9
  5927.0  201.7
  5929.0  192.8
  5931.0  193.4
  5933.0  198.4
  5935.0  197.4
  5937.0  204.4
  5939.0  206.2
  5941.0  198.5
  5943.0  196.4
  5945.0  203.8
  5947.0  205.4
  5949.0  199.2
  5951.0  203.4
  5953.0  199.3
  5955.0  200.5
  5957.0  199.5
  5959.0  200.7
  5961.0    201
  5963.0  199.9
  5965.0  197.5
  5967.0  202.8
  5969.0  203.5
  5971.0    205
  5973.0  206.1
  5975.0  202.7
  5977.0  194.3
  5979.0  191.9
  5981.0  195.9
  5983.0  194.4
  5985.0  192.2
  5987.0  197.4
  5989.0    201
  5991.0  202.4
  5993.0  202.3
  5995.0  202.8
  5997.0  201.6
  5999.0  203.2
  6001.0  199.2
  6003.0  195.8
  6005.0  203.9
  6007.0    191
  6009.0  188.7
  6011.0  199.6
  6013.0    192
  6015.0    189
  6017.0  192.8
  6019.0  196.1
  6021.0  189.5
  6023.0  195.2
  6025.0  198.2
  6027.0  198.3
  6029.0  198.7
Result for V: 200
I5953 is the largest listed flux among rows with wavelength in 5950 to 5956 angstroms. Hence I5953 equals 203.4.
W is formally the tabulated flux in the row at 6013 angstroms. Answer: 192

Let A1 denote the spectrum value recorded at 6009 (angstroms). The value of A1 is 188.7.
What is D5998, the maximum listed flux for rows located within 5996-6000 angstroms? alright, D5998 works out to 203.2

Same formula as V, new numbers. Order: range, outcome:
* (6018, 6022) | 193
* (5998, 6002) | 201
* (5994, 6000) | 203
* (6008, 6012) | 194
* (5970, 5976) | 205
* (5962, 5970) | 201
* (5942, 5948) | 202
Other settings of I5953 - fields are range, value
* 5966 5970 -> 203.5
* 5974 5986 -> 202.7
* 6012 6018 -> 192.8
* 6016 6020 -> 196.1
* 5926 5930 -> 201.7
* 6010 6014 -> 199.6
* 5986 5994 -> 202.4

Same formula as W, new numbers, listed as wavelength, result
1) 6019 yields 196.1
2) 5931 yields 193.4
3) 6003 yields 195.8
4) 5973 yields 206.1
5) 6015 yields 189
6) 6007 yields 191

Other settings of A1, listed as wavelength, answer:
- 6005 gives 203.9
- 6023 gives 195.2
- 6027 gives 198.3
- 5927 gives 201.7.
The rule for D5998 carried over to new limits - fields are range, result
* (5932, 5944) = 206.2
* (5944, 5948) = 205.4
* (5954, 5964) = 201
